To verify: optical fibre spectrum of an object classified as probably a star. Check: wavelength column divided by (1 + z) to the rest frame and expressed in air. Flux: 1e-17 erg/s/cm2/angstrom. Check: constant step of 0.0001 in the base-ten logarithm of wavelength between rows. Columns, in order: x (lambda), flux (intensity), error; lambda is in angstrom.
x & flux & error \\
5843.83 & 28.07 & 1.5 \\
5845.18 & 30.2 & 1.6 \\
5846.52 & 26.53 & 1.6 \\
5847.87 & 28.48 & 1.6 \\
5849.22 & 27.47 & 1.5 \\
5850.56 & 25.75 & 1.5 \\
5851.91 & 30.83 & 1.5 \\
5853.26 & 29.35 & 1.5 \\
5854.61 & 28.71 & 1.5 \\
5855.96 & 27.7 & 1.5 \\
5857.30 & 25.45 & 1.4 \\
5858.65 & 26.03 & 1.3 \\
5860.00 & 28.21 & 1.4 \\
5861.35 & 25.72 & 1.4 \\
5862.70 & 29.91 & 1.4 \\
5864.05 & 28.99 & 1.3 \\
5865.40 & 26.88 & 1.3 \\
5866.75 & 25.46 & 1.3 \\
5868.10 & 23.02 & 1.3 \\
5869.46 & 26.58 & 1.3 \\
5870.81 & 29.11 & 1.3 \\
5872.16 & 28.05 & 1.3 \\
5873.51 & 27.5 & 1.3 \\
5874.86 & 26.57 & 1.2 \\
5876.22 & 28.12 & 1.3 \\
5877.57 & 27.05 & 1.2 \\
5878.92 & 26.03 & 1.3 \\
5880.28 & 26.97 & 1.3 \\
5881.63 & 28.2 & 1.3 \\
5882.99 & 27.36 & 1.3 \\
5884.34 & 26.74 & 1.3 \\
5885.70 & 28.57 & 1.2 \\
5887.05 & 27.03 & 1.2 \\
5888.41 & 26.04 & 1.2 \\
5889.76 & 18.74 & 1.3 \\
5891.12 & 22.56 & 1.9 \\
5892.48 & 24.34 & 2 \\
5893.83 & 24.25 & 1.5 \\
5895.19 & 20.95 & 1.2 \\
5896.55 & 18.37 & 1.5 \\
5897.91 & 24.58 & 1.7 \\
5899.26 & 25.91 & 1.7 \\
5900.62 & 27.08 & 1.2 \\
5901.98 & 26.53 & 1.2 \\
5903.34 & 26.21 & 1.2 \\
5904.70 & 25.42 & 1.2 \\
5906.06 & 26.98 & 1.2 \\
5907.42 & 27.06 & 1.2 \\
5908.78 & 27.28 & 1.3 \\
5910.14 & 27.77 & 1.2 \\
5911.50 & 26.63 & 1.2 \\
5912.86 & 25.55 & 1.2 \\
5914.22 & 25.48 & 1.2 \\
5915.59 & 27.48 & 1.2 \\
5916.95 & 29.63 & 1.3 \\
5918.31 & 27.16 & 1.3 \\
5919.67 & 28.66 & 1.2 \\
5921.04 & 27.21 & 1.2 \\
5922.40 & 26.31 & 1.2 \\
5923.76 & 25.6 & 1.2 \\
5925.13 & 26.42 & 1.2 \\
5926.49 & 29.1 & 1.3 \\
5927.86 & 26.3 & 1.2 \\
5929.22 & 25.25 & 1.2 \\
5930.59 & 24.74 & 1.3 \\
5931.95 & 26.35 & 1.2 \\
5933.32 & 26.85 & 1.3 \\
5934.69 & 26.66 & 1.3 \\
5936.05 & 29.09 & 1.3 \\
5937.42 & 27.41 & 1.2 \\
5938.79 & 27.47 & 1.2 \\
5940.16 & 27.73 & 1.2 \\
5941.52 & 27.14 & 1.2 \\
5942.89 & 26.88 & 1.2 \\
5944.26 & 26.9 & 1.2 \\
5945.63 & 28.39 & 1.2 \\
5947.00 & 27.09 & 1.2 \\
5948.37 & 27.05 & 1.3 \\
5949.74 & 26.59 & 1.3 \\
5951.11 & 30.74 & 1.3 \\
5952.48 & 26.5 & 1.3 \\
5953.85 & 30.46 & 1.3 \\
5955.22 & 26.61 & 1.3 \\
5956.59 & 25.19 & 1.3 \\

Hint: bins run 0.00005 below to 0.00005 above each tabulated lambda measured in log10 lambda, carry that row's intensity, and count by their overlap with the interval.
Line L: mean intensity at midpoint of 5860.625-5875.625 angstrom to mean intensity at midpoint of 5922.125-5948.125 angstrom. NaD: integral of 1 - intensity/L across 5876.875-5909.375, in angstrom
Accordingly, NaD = 1.9 angstrom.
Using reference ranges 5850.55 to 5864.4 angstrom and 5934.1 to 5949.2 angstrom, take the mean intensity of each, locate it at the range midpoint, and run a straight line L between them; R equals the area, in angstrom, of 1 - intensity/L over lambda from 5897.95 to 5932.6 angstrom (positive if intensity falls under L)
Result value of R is 1.1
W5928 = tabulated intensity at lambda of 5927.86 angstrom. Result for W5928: 26.3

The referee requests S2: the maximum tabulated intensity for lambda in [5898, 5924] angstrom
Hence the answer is 29.63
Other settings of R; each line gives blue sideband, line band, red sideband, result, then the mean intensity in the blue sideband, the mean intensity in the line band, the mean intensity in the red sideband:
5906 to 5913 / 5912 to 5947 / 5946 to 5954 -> 0.5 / 27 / 27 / 27.9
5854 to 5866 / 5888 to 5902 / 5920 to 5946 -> 2.0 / 27.5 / 23.4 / 26.9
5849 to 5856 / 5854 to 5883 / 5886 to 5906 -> -0.3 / 28.4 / 27.2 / 24.3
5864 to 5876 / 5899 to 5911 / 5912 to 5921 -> 0.2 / 26.8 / 26.7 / 27.3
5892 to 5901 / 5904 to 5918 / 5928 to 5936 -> -1.3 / 23.5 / 26.9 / 26.3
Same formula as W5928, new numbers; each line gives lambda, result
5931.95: 26.35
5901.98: 26.53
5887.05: 27.03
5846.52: 26.53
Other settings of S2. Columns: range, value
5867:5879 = 29.11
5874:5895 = 28.57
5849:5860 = 30.83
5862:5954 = 30.74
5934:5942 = 29.09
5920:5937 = 29.1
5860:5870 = 29.91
